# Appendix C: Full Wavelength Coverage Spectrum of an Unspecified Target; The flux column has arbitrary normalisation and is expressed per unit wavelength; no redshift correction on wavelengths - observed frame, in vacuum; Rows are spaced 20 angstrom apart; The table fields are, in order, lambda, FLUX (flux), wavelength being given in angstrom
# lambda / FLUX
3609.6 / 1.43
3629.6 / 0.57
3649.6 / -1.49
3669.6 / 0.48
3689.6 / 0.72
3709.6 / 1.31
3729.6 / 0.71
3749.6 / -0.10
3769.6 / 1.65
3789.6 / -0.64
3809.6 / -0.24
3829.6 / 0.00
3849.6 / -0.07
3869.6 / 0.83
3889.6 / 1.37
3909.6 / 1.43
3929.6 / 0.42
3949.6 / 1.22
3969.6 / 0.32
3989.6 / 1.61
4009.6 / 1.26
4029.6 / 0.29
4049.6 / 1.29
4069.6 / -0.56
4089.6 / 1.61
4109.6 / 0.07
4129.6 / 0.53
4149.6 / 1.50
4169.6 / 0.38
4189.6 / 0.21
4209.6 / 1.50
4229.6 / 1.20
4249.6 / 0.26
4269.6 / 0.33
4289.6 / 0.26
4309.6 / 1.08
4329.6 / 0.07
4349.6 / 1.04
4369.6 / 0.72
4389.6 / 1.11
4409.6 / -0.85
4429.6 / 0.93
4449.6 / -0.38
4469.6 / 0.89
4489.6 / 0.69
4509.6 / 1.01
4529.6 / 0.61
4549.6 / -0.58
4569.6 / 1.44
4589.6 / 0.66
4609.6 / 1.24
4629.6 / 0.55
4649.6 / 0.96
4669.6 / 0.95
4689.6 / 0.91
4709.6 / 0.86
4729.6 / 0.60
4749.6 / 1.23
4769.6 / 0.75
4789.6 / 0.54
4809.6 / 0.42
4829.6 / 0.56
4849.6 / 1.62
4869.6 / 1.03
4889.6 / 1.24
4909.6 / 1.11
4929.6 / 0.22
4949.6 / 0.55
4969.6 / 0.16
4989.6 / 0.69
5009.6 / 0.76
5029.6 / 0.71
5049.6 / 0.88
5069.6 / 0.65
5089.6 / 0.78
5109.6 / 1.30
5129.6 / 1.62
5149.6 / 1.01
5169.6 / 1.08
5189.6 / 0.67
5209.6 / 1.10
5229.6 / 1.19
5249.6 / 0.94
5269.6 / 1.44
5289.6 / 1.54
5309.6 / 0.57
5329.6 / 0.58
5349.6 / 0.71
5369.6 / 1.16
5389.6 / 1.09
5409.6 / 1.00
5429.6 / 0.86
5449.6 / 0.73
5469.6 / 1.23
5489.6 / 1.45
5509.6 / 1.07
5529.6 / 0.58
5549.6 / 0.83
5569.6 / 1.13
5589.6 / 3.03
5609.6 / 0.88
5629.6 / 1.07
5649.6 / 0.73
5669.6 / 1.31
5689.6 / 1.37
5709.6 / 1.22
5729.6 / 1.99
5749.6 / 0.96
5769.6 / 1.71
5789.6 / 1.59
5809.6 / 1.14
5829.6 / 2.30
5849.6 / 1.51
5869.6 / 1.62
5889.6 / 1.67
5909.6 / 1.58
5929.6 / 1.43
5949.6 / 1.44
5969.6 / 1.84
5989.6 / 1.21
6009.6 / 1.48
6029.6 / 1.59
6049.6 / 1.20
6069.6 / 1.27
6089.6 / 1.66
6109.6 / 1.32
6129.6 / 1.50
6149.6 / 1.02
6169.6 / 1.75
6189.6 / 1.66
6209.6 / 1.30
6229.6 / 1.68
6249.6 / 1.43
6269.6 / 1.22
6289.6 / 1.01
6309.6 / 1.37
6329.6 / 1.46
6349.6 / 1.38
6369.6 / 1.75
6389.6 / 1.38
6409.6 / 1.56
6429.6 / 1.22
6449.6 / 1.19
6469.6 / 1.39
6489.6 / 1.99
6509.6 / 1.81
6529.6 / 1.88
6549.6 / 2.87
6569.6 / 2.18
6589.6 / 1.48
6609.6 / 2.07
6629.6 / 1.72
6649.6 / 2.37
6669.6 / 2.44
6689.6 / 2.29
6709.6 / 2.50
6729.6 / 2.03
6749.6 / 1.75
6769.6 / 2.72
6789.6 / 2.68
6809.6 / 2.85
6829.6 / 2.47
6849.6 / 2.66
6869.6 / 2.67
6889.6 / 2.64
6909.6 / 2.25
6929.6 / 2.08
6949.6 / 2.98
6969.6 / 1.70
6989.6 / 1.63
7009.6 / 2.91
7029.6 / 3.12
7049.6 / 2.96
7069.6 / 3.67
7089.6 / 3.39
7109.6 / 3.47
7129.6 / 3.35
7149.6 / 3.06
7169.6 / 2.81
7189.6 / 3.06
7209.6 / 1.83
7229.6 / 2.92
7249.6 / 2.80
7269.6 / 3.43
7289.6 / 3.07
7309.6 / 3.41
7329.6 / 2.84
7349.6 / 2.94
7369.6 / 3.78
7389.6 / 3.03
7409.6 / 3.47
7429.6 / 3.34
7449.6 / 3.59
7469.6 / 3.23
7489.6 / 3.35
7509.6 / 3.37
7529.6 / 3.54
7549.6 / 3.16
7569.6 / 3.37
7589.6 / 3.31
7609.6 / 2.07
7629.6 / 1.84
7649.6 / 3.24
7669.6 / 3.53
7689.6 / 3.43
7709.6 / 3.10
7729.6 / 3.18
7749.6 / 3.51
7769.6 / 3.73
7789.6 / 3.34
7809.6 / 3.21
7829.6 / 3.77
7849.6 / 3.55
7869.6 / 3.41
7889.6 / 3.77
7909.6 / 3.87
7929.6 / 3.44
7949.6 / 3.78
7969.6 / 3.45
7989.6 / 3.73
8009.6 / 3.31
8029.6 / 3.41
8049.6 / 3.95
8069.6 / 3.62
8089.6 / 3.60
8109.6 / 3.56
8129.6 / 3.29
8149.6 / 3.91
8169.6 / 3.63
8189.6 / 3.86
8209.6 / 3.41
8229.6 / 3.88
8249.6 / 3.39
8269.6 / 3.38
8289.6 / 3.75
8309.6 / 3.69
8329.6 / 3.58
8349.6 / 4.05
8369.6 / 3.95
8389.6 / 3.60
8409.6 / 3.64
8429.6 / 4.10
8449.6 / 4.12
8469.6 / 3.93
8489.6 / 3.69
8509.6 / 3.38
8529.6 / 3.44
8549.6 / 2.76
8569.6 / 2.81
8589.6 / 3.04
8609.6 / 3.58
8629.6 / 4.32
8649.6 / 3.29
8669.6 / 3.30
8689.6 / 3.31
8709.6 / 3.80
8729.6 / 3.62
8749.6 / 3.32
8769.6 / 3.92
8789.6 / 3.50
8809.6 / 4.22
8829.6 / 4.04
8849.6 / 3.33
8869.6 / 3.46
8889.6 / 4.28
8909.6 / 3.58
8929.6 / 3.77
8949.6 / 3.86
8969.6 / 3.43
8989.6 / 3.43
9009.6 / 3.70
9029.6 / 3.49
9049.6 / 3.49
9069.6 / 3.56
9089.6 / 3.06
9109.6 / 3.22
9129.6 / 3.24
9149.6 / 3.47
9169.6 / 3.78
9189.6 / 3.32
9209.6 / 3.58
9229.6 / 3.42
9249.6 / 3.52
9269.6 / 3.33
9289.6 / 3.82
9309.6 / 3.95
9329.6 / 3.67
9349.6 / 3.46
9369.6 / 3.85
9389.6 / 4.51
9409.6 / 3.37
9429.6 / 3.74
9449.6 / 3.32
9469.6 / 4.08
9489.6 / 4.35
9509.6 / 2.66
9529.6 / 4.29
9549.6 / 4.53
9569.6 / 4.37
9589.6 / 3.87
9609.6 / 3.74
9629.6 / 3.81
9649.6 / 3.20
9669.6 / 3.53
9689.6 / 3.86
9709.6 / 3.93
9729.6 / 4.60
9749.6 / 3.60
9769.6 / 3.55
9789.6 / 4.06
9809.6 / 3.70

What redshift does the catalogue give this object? 0.758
